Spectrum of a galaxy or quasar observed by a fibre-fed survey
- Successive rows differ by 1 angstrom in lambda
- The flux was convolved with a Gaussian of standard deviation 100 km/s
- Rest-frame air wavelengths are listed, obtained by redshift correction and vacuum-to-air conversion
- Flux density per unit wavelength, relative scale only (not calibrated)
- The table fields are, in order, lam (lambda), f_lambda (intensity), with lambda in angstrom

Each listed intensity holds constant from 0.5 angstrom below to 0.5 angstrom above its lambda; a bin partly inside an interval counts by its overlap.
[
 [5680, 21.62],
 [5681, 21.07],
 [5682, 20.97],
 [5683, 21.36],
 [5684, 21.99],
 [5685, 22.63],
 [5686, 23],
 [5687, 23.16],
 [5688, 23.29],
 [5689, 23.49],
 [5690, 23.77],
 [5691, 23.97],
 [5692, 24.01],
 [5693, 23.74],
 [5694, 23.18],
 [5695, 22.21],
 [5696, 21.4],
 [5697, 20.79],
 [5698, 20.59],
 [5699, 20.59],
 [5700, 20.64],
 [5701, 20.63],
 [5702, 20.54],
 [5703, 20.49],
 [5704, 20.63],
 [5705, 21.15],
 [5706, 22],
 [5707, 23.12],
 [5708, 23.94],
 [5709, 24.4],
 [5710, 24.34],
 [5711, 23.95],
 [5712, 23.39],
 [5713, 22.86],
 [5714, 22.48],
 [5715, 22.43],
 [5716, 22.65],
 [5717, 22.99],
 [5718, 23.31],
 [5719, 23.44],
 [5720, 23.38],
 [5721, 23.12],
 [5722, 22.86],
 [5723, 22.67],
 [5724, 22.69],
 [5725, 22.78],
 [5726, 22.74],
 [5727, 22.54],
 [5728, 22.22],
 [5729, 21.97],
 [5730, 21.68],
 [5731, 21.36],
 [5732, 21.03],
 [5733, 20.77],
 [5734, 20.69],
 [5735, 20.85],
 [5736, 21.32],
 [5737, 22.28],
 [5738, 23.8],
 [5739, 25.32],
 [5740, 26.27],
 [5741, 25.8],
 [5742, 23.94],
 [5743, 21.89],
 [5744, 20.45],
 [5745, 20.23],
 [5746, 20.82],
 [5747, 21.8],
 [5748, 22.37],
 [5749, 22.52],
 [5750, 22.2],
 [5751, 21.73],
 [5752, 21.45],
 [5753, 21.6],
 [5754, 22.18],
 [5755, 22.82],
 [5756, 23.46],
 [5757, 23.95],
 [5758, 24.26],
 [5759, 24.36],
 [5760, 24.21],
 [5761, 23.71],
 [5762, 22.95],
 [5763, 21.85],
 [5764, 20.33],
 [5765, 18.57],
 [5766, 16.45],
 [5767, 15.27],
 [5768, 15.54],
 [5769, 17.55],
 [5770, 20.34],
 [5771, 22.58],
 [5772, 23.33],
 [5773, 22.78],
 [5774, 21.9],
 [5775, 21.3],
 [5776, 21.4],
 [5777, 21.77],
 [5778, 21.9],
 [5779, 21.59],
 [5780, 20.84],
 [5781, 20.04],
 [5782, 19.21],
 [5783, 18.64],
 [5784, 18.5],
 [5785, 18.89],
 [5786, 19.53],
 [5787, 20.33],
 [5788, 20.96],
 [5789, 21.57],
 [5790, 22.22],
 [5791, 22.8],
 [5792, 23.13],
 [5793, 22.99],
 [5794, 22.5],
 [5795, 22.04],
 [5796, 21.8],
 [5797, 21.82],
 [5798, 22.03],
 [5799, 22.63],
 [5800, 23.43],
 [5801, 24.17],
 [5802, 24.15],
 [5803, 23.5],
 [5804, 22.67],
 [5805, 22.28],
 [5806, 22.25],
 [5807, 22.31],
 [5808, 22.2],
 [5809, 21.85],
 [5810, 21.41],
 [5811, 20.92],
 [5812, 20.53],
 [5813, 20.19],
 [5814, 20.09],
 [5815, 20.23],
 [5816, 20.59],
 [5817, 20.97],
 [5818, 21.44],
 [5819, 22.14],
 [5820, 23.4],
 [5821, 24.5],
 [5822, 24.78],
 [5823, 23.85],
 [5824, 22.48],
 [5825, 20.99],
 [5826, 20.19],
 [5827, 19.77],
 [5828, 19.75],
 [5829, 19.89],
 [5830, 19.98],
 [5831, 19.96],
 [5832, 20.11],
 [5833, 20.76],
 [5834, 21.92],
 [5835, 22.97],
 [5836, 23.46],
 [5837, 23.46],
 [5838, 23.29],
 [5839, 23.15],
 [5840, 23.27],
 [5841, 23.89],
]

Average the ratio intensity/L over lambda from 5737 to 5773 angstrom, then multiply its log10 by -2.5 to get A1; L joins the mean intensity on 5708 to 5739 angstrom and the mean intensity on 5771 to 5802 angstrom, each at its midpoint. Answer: 0.011 mag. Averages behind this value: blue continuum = 22.6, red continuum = 21.6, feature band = 21.9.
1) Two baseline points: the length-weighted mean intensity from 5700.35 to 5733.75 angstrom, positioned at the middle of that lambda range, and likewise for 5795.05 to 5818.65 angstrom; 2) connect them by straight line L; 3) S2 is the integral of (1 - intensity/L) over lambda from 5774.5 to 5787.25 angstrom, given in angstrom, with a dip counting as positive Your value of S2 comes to 1.01 angstrom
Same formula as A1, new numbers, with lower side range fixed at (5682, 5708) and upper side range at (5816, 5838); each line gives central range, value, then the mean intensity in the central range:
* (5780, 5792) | 0.08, 20.4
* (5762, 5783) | 0.08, 20.3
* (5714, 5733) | -0.02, 22.5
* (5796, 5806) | -0.05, 22.9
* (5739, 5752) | -0.03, 22.6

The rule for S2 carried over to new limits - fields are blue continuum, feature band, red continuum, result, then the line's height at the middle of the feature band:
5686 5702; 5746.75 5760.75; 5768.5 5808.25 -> -0.6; 21.9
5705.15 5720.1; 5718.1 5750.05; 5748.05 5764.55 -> 0.7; 23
